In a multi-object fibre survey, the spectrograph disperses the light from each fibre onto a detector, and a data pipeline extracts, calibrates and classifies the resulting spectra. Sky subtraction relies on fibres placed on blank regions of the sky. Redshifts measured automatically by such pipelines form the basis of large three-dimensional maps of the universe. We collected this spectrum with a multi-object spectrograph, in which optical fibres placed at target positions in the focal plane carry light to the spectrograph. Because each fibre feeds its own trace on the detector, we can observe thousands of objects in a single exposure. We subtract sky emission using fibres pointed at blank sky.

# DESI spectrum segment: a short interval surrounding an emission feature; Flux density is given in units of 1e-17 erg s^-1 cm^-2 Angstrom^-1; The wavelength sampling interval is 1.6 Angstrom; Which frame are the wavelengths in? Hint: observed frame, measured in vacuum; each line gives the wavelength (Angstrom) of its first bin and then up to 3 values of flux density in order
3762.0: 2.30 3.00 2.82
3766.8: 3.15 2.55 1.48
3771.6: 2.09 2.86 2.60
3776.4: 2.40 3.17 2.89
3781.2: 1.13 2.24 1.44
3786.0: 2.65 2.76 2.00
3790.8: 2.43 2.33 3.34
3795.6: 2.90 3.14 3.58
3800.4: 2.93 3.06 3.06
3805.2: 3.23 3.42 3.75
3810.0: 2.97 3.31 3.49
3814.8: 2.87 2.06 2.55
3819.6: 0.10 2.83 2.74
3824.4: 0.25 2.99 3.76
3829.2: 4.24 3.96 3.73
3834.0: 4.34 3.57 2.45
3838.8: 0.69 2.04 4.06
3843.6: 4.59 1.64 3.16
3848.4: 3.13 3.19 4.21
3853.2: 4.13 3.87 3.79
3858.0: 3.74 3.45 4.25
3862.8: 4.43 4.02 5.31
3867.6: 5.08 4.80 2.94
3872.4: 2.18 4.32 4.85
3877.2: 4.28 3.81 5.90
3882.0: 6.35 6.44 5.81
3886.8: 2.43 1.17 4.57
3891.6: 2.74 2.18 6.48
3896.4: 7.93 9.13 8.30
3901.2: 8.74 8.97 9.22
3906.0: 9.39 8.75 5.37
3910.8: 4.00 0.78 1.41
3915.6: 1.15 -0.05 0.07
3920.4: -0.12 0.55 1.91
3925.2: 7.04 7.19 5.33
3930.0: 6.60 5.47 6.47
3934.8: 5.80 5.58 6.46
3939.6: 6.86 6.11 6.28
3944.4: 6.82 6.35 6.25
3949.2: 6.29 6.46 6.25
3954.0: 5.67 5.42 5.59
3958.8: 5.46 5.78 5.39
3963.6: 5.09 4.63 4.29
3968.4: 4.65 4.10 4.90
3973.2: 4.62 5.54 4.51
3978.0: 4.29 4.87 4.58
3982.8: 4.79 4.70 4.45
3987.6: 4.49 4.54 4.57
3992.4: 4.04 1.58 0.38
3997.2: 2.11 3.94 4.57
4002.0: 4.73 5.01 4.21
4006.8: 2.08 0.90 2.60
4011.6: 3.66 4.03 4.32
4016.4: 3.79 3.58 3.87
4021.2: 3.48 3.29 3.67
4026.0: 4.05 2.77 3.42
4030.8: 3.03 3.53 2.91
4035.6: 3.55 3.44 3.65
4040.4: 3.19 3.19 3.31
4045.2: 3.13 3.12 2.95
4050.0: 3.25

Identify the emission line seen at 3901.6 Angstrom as Ly-alpha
